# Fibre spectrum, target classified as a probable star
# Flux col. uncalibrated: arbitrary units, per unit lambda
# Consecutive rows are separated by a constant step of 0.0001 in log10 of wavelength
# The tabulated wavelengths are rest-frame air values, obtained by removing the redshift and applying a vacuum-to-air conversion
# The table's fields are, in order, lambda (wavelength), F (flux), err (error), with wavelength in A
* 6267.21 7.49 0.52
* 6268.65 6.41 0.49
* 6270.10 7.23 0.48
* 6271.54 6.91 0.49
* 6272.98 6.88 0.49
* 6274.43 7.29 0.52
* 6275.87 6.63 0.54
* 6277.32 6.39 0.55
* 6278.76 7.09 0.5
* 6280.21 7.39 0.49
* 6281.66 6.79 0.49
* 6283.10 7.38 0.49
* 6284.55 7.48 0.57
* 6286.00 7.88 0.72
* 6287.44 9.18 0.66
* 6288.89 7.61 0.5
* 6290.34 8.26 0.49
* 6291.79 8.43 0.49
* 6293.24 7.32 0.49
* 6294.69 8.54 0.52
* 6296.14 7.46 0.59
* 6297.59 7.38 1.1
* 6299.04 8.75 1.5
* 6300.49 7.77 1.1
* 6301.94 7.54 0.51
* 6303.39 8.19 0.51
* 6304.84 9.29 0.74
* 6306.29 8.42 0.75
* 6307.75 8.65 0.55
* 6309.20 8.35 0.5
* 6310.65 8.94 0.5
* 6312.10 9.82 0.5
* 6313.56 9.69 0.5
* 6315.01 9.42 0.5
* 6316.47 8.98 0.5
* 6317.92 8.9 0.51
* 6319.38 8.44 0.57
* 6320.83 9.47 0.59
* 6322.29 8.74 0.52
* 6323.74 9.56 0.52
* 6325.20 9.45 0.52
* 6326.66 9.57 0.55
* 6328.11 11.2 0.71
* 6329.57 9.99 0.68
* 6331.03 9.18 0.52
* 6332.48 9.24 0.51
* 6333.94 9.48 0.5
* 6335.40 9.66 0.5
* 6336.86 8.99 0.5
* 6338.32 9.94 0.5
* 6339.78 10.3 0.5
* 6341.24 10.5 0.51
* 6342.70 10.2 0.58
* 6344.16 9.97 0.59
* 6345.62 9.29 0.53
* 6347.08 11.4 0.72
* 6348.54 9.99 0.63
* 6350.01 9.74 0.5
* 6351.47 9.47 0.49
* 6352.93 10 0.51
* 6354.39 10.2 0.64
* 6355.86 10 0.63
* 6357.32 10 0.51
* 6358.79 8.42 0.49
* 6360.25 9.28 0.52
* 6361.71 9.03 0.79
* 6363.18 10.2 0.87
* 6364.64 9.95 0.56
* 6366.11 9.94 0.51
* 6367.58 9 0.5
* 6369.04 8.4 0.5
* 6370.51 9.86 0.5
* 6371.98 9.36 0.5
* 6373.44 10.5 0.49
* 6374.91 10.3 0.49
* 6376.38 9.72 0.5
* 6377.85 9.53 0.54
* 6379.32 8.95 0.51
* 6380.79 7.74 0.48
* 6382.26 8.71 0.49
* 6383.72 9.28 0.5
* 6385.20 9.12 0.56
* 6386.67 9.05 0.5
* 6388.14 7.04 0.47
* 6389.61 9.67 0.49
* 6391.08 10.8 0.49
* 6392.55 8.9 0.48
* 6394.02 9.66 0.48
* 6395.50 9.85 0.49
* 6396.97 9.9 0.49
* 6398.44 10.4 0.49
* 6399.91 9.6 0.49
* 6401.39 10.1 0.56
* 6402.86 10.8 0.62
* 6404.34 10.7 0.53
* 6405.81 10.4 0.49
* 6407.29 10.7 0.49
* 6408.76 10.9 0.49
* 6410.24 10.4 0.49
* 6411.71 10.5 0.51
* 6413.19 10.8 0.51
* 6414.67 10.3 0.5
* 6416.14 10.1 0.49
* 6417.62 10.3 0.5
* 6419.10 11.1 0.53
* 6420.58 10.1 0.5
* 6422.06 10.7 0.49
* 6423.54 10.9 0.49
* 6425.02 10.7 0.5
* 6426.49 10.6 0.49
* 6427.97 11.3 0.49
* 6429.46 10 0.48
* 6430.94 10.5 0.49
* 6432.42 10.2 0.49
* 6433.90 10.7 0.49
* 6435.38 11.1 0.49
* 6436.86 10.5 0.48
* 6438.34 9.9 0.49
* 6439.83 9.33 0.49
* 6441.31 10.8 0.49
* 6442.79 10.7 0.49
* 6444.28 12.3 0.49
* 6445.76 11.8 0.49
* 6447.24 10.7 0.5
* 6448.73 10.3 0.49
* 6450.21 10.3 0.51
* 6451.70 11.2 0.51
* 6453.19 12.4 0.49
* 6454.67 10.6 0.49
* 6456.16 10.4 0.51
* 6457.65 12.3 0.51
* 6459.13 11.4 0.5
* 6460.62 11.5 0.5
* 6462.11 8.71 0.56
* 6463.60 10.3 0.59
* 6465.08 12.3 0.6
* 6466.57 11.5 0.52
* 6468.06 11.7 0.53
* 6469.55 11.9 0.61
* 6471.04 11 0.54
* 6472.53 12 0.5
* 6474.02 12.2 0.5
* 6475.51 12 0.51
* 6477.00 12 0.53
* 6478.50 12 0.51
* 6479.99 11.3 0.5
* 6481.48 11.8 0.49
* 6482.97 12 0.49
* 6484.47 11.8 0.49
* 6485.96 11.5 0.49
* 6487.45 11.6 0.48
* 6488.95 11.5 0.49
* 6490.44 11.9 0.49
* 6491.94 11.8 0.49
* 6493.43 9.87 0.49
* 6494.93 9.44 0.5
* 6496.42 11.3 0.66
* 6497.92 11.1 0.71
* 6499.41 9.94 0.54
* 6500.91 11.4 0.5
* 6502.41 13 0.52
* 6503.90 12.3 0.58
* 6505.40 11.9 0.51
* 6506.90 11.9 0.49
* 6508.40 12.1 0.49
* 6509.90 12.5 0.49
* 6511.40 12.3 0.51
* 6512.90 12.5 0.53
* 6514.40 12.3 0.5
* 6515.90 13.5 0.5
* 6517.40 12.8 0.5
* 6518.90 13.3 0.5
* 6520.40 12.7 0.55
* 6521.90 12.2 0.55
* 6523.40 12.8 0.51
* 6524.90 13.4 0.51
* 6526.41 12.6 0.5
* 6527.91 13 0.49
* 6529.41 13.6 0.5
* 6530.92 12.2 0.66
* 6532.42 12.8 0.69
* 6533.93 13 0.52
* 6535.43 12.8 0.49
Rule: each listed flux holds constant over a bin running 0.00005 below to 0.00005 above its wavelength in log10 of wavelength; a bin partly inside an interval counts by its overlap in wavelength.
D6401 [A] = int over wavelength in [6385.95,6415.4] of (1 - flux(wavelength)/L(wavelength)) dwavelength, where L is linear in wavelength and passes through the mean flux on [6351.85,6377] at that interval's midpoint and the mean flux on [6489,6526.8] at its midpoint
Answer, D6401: 0.7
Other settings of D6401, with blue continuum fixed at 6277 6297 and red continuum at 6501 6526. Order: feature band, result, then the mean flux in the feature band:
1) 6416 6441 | 0.56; 10.5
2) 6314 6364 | -4.88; 9.66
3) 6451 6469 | 0.33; 11.2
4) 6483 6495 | 0.70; 11.3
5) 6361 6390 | 0.95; 9.26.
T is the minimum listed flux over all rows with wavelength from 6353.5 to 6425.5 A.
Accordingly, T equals 7.04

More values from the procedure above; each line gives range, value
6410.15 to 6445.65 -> 9.33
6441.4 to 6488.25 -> 8.71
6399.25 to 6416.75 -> 9.6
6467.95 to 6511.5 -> 9.44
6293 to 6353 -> 7.32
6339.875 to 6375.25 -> 8.4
